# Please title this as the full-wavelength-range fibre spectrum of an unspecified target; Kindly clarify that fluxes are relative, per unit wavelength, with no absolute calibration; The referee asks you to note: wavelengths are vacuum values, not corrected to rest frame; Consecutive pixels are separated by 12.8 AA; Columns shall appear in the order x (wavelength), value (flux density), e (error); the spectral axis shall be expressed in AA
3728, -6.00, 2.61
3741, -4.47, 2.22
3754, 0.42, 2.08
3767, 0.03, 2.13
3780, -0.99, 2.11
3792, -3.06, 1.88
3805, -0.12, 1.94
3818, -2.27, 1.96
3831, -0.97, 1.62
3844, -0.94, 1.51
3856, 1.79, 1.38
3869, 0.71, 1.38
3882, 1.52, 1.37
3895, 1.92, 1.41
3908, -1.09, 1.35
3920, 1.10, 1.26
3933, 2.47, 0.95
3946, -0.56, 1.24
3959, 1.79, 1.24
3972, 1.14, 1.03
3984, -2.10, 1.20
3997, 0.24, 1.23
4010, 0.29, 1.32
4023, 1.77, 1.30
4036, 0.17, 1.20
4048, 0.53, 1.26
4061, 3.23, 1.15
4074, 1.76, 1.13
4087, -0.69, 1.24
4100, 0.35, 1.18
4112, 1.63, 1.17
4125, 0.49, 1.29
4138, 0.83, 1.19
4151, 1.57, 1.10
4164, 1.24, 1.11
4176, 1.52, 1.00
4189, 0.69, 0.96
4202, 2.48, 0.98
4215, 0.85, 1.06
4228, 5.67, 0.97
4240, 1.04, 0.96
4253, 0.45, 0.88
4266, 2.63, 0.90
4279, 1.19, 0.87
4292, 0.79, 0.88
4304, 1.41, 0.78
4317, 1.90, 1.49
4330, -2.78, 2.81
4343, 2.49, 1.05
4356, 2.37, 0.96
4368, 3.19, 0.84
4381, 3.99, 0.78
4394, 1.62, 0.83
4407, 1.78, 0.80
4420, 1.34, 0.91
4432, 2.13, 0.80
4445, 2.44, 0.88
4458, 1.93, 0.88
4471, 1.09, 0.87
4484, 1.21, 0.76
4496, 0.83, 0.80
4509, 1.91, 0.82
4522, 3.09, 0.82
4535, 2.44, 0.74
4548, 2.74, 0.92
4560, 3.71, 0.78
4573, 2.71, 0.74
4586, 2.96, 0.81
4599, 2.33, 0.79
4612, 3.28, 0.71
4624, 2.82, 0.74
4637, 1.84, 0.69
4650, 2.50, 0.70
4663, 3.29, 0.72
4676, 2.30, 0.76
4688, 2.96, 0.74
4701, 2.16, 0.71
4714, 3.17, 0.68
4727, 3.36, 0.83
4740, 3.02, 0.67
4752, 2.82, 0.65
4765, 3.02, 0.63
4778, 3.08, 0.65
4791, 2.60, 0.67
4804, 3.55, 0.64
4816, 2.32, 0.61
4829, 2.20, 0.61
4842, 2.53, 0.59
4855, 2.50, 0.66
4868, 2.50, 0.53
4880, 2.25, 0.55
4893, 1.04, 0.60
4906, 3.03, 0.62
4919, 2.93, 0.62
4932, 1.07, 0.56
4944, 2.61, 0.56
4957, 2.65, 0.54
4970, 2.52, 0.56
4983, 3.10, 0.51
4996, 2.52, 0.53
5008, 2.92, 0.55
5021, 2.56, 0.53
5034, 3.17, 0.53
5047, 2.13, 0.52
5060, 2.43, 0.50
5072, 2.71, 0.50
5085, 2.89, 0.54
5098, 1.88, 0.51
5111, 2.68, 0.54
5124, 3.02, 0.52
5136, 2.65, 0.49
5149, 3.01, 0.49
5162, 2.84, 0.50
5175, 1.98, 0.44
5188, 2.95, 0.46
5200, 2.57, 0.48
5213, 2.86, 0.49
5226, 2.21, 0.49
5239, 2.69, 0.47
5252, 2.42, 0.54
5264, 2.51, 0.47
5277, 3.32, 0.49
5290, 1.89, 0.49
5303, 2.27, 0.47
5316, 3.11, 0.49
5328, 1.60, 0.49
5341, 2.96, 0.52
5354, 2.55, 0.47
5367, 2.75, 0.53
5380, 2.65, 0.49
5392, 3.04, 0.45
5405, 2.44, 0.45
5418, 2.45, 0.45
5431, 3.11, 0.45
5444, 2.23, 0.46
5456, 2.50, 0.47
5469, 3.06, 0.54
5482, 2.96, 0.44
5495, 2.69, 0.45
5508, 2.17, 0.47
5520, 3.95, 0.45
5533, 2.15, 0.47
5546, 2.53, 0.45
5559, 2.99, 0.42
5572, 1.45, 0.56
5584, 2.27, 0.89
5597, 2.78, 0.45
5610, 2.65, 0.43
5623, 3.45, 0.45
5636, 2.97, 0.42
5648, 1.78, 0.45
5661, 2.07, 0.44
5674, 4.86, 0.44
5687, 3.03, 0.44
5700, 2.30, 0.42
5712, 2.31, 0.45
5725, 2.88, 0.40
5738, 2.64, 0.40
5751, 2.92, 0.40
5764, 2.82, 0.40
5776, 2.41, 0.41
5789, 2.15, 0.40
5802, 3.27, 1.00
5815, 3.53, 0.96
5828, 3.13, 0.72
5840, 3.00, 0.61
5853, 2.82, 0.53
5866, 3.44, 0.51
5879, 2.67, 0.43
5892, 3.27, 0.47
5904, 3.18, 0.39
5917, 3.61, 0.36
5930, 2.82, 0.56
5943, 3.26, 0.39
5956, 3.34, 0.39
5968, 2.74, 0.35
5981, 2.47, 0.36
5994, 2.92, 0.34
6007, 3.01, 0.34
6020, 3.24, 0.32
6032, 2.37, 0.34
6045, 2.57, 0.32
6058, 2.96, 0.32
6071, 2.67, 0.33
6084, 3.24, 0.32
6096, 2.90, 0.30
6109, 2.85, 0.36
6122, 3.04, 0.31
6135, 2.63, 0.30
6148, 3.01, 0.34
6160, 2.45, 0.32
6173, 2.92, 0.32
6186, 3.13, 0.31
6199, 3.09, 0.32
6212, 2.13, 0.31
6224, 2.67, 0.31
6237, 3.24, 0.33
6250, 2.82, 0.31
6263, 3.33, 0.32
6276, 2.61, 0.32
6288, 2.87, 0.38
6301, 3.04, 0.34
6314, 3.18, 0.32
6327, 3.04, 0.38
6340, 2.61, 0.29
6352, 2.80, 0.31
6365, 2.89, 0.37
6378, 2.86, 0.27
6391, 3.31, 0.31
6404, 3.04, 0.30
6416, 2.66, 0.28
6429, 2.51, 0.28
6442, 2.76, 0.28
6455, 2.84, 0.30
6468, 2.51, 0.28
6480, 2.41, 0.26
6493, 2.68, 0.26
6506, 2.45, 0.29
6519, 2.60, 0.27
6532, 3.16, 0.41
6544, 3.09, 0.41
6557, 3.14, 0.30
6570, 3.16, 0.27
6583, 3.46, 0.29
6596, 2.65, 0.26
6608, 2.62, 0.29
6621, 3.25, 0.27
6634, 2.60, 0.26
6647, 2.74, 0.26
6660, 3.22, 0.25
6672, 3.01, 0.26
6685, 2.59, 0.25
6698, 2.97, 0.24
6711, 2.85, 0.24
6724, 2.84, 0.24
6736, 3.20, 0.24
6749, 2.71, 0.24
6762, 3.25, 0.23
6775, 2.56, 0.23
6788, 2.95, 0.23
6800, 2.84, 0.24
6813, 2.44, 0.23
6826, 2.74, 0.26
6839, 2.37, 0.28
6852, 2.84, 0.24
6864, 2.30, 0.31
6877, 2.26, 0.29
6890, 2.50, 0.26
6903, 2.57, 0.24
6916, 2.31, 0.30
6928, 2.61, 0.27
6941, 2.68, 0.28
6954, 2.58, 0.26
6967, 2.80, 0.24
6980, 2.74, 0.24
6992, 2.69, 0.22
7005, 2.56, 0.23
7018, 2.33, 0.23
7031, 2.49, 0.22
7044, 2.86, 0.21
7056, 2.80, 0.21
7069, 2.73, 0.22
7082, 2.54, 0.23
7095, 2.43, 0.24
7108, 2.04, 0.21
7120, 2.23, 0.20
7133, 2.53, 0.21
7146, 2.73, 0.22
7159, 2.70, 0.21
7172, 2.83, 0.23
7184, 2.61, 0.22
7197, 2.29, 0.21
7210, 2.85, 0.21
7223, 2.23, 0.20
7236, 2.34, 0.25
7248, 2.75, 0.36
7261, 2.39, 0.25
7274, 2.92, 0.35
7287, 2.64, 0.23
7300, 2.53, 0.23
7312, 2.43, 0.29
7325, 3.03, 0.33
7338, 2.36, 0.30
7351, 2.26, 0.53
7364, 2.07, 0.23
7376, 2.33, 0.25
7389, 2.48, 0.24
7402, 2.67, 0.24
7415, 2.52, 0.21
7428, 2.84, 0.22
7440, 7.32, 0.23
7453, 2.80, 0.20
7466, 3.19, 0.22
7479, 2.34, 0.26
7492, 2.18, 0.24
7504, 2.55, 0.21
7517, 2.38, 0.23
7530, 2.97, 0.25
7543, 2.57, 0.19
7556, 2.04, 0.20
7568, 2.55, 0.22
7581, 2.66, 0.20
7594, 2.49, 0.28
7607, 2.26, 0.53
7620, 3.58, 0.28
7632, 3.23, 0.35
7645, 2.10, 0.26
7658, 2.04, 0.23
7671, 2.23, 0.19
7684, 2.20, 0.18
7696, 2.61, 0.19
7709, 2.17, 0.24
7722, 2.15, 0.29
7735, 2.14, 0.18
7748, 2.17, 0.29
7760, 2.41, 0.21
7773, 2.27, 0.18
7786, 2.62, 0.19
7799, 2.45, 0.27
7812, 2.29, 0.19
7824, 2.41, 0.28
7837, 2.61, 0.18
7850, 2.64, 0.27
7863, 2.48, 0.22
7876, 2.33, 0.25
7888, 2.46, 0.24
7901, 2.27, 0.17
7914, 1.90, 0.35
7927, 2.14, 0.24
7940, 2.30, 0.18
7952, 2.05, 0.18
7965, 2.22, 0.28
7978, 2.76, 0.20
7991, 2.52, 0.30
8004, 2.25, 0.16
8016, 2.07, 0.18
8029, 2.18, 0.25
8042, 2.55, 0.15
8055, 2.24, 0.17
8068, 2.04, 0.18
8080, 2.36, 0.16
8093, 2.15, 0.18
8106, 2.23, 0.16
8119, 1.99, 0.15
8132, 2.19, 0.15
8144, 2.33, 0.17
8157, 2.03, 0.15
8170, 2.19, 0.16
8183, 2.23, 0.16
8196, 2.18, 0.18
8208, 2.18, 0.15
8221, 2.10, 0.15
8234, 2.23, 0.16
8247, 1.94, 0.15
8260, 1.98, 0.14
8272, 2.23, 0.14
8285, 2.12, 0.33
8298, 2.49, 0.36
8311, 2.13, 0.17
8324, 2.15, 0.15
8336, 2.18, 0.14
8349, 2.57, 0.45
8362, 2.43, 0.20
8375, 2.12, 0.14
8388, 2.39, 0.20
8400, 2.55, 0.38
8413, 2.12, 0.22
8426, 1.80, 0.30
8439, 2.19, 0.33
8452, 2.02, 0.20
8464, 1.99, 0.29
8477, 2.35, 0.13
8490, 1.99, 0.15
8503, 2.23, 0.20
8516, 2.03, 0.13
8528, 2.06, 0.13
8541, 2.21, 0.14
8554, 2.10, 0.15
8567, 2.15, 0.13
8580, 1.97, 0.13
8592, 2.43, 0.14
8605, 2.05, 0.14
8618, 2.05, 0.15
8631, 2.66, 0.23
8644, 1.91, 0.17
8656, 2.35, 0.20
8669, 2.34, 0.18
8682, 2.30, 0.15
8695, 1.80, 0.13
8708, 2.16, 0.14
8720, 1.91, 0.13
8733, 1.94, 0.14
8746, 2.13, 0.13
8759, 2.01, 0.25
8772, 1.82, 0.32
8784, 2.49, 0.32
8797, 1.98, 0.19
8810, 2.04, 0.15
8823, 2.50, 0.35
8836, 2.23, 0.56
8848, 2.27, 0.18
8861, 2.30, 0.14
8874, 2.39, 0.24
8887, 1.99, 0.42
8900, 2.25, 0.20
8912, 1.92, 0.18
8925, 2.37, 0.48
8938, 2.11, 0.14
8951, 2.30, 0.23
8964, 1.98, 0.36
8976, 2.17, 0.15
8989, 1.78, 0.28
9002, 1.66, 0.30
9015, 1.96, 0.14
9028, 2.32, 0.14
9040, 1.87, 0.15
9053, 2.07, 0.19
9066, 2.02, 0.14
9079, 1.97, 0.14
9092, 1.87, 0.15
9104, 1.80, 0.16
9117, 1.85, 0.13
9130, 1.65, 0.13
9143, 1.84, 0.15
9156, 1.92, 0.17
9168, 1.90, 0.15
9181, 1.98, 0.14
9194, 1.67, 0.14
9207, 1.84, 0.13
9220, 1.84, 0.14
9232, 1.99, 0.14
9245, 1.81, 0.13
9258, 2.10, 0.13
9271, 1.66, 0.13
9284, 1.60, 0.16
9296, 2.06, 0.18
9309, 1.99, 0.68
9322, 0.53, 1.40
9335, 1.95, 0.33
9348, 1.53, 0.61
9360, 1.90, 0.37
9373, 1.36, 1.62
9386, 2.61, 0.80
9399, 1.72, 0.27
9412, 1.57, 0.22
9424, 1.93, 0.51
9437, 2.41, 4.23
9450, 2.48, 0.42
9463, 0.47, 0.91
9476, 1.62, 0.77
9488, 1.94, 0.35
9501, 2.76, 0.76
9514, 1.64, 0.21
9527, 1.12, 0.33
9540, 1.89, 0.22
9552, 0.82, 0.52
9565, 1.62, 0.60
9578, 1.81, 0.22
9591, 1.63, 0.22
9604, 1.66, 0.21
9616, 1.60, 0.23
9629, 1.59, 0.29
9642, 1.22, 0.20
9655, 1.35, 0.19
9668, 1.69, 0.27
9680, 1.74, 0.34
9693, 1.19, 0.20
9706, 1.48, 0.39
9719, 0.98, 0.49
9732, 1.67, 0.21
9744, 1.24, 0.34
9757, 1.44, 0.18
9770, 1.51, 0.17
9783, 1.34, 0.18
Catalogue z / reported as 0.13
